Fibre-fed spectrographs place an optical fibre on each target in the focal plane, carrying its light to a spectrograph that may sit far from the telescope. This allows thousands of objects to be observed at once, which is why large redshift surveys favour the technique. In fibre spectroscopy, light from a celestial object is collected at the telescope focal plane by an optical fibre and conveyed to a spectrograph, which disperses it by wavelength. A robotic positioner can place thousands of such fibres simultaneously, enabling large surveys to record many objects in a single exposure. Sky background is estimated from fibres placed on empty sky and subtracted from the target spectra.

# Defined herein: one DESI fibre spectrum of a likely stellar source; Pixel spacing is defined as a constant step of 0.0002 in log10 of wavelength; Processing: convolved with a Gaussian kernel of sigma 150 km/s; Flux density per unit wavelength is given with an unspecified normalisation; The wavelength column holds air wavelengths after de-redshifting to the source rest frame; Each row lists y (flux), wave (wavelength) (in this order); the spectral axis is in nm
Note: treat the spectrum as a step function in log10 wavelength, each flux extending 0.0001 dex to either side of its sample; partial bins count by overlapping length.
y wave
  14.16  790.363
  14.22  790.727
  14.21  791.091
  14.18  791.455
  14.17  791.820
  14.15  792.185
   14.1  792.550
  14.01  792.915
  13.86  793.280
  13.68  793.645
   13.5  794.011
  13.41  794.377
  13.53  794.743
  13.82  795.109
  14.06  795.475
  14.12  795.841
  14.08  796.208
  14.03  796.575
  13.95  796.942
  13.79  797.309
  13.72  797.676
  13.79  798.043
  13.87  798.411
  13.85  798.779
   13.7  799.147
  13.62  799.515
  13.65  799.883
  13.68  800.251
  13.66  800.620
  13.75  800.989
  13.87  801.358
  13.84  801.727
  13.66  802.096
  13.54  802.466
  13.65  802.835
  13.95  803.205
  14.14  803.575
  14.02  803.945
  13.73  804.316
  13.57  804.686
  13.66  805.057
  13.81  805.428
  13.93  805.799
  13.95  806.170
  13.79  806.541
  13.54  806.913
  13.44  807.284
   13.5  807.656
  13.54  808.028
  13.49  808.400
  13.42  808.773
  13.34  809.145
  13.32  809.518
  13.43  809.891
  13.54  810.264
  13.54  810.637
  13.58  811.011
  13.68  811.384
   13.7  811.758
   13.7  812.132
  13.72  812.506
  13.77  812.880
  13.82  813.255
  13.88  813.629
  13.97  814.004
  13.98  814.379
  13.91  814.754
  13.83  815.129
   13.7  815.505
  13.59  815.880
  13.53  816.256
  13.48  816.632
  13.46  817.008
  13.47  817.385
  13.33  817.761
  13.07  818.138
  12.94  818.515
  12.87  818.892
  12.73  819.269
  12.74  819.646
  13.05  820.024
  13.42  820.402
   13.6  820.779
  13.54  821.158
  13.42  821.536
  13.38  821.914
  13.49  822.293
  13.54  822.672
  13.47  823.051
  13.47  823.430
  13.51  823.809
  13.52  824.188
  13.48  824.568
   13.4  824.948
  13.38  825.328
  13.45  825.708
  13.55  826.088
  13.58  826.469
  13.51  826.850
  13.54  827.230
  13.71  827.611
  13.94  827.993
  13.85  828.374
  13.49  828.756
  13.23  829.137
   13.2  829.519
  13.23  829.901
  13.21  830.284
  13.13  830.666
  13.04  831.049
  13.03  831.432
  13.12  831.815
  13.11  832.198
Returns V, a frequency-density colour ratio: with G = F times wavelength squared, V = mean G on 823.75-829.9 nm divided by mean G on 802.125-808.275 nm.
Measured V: 1.04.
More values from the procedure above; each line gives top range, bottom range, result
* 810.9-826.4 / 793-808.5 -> 1.02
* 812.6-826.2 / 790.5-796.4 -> 1.03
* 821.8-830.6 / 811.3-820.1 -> 1.02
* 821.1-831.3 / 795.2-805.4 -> 1.04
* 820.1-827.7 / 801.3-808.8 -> 1.03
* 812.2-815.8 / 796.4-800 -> 1.04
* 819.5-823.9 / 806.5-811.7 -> 1.02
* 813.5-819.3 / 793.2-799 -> 1.03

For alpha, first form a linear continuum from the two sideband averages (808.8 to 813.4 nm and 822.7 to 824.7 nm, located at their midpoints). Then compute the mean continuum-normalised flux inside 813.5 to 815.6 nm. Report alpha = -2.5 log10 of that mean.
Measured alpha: -0.03 mag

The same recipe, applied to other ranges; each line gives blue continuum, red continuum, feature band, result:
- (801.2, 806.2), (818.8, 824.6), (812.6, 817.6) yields -0.017 mag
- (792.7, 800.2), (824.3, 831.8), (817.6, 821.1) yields 0.034 mag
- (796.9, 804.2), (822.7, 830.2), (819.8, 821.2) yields 0.016 mag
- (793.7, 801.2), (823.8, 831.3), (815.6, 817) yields 0.002 mag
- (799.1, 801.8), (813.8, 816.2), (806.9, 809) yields 0.023 mag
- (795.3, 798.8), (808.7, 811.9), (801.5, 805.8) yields -0.005 mag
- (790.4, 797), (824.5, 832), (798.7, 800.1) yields 0.013 mag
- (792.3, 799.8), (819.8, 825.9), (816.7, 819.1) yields 0.025 mag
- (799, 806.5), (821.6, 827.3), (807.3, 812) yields 0.014 mag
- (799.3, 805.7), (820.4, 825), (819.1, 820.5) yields 0.046 mag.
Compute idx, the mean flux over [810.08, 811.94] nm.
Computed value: 13.6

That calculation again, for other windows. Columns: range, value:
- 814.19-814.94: 13.9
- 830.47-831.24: 13.1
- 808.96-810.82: 13.4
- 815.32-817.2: 13.6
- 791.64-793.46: 14.1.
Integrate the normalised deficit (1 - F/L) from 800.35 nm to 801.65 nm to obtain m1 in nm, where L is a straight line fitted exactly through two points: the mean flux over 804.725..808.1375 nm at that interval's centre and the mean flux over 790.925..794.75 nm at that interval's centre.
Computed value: 0.00 nm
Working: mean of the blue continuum 13.9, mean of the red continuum 13.7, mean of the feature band 13.8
